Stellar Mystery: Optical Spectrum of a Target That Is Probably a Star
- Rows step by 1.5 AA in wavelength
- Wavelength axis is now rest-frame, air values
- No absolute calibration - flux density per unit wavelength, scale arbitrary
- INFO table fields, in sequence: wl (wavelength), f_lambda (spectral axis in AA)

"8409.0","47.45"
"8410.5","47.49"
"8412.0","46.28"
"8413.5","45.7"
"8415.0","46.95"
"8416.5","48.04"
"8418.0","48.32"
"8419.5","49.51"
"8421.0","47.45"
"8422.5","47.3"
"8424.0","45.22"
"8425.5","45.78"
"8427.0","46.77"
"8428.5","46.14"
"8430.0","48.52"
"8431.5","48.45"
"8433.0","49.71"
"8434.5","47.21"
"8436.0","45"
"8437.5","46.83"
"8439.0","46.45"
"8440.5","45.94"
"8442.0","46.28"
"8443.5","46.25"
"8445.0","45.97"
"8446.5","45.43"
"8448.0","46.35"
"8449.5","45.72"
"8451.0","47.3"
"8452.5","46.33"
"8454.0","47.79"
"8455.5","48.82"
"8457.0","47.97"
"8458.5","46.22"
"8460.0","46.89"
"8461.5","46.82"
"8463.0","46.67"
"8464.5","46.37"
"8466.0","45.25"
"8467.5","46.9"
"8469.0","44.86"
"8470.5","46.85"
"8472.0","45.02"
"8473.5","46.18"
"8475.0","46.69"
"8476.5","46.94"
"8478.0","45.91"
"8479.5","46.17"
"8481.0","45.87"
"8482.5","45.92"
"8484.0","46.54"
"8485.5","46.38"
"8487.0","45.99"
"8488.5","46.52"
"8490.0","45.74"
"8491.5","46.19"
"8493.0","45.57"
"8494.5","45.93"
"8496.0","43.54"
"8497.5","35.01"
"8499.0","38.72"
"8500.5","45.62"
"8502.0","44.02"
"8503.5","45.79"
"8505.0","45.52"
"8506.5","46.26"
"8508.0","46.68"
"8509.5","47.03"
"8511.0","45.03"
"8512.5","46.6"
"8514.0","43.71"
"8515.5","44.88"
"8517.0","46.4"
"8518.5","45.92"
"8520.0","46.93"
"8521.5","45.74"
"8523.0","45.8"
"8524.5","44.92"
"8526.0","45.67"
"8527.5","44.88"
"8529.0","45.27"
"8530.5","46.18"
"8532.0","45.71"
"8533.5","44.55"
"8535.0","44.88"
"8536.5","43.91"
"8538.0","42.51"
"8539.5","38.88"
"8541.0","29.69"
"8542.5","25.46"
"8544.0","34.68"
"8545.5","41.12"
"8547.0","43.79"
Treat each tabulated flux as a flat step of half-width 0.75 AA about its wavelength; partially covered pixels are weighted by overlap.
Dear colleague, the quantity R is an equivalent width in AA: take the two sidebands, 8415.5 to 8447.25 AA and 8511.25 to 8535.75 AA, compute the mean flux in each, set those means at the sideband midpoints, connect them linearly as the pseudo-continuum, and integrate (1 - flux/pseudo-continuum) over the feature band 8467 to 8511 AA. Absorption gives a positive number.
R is 0.7 AA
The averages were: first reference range 47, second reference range 45.5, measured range 45.3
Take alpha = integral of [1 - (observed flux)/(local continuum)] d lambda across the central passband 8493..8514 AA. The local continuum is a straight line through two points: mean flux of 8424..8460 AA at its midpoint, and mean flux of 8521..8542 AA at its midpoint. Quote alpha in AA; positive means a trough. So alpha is 0.0 AA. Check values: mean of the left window 46.8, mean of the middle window 44.3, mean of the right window 43.2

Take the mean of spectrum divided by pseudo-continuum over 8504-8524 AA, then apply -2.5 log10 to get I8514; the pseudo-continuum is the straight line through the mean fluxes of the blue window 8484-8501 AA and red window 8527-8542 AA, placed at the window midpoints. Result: -0.06 mag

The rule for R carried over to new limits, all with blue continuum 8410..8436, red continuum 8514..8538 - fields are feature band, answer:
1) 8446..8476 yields 0.0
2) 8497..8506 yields 0.6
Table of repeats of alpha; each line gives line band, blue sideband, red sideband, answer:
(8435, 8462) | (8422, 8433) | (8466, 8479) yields 0.02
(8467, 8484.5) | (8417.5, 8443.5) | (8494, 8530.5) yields -0.11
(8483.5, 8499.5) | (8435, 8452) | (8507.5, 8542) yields 0.29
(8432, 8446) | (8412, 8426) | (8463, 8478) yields 0.03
